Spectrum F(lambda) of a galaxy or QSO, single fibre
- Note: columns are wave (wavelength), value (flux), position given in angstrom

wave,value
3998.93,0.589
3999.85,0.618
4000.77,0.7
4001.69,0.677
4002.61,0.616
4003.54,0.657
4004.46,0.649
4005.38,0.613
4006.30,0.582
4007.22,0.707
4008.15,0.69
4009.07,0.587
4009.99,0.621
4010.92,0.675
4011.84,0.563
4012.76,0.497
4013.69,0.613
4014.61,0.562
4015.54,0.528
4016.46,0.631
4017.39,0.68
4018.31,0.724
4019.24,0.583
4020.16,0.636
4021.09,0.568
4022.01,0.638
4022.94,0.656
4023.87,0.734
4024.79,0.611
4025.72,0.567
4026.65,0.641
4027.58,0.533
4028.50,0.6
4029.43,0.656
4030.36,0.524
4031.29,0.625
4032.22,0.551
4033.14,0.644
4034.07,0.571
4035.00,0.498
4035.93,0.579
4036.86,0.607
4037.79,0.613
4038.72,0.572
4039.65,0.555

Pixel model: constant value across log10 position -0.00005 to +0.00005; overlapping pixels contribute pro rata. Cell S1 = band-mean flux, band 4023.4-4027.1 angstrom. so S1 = 0.638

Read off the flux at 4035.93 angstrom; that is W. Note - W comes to 0.579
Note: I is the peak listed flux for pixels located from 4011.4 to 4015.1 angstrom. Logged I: 0.613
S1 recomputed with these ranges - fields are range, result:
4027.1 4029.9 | 0.597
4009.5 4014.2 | 0.594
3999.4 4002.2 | 0.665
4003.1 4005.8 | 0.641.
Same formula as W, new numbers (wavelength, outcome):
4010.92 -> 0.675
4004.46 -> 0.649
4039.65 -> 0.555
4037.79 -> 0.613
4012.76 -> 0.497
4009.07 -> 0.587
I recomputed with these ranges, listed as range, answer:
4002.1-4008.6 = 0.707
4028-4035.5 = 0.656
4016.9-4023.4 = 0.724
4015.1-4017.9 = 0.68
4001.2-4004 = 0.677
